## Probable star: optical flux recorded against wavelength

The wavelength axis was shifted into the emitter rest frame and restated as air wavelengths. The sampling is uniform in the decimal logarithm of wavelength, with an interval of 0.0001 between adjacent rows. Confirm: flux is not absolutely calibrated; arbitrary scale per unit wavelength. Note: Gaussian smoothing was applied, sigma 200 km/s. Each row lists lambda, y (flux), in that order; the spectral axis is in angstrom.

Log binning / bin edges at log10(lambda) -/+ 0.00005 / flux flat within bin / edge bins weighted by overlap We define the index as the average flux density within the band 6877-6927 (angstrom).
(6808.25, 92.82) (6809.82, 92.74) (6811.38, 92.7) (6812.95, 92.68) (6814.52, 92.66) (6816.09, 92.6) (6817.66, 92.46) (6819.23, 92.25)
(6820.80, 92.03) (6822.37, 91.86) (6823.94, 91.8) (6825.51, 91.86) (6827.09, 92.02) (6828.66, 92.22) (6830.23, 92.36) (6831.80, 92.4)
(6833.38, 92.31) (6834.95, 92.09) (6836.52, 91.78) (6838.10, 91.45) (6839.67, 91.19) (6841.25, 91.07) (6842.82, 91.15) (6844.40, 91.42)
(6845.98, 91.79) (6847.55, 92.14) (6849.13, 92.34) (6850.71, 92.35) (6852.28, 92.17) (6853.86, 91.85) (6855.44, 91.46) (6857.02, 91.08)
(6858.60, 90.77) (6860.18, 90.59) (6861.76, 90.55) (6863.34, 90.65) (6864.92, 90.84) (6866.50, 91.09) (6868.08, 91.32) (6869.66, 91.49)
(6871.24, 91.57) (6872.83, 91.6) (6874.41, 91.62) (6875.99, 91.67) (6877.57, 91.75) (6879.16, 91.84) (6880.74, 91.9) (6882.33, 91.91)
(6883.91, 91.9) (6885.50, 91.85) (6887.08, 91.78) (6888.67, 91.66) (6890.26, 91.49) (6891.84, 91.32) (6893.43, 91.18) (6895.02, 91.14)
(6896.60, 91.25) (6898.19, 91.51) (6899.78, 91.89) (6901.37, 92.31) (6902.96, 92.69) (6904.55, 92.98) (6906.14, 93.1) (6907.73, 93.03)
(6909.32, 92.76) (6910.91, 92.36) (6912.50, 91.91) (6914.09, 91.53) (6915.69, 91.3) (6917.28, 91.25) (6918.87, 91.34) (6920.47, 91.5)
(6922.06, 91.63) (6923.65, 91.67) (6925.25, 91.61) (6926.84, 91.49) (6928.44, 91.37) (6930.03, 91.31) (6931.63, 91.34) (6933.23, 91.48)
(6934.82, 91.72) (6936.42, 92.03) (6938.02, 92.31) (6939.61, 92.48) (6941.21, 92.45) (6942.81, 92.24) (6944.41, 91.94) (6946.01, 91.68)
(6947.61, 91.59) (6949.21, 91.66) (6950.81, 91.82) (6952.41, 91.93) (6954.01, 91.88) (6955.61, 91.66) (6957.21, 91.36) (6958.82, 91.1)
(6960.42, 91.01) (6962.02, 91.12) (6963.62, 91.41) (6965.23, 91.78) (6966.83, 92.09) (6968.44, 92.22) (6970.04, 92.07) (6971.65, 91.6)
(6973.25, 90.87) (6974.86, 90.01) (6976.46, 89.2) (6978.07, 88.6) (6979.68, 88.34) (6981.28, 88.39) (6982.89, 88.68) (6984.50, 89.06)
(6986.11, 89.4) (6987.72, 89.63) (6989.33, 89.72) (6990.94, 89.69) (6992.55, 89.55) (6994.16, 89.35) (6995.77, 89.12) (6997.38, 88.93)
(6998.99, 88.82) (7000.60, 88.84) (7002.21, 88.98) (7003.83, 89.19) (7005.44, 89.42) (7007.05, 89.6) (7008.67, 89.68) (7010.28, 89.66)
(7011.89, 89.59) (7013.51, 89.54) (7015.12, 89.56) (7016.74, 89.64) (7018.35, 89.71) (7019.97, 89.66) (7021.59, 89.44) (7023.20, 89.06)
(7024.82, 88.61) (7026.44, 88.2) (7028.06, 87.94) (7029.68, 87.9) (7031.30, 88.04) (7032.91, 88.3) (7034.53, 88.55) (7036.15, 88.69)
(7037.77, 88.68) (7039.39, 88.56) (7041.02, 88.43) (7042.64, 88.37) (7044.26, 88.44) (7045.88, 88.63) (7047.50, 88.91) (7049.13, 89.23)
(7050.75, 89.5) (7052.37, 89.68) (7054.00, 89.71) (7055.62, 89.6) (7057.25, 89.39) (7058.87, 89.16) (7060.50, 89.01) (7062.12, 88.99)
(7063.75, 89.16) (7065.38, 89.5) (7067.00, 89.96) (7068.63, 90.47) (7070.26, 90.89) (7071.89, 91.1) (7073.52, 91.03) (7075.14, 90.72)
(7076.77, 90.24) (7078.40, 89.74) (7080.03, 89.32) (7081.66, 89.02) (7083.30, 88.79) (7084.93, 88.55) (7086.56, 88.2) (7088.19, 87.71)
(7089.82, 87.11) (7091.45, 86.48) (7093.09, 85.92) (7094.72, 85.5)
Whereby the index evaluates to 91.8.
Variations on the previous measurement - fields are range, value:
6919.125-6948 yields 91.8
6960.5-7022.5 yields 89.8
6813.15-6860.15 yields 91.9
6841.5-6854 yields 91.9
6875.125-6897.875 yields 91.6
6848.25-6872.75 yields 91.3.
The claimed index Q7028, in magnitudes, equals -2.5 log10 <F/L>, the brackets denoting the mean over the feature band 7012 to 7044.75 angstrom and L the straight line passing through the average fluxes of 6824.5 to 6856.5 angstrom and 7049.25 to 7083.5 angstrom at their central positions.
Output 0.02 mag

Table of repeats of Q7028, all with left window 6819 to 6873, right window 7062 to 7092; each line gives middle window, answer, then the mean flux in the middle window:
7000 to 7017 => 0.01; 89.4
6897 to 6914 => -0.02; 92.4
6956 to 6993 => 0.00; 90.3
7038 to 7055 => 0.01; 88.9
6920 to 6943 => -0.01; 91.8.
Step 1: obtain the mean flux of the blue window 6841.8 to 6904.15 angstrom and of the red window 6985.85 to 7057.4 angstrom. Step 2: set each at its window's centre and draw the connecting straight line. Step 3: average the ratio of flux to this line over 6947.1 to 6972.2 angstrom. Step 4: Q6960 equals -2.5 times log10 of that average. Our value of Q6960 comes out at -0.02 mag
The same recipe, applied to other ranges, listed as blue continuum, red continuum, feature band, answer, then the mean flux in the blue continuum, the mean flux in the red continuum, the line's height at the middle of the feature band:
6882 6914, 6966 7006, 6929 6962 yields -0.012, 92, 89.7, 90.8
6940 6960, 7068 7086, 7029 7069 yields 0.016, 91.7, 89.9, 90.3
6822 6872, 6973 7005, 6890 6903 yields -0.010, 91.6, 89.2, 90.8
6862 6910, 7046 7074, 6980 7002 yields 0.016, 91.8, 89.7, 90.5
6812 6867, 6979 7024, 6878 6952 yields -0.014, 91.7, 89.3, 90.6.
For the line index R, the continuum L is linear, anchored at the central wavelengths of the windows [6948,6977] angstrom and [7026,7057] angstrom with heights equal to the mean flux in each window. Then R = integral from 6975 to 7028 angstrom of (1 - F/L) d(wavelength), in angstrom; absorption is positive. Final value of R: 0.5 angstrom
